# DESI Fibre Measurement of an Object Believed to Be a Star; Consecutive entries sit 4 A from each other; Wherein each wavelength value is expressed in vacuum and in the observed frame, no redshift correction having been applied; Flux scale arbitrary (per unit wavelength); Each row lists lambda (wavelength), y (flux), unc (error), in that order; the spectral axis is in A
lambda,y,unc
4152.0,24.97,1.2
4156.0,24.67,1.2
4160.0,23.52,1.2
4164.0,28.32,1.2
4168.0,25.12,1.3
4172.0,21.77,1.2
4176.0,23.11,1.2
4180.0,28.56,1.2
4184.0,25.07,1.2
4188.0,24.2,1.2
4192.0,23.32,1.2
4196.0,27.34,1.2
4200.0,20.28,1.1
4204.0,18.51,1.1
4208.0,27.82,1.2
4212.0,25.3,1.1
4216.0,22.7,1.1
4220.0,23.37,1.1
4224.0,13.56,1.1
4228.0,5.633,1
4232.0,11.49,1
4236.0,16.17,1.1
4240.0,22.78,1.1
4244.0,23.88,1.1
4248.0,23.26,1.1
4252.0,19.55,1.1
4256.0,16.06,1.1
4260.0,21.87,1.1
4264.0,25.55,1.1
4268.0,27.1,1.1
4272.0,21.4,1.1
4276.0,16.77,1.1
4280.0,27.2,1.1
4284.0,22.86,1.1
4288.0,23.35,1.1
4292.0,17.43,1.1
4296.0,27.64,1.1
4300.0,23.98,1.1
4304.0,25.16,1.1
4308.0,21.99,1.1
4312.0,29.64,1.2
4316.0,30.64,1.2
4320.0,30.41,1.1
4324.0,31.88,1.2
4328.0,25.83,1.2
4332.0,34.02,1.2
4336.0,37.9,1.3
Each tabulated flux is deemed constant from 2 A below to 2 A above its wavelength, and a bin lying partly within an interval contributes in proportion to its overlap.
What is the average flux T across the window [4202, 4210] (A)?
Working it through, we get 23.2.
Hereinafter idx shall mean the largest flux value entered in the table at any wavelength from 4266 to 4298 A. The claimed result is 27.64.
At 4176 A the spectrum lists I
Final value 23.11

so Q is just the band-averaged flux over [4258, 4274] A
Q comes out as 24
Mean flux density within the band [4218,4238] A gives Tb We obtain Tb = 14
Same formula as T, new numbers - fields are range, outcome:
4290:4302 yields 23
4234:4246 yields 20.9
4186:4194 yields 23.8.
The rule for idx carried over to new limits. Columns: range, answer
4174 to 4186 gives 28.56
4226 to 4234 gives 11.49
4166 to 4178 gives 25.12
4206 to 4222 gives 27.82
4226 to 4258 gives 23.88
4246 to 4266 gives 25.55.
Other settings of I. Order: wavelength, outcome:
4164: 28.32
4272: 21.4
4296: 27.64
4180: 28.56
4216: 22.7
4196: 27.34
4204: 18.51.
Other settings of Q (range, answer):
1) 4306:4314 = 25.8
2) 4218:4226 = 18.5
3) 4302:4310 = 23.6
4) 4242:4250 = 23.6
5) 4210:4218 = 24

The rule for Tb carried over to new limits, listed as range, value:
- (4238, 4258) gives 21.1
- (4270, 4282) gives 21.8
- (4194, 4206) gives 22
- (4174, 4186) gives 25.6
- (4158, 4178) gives 24.4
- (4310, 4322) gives 30.2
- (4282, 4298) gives 22.8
